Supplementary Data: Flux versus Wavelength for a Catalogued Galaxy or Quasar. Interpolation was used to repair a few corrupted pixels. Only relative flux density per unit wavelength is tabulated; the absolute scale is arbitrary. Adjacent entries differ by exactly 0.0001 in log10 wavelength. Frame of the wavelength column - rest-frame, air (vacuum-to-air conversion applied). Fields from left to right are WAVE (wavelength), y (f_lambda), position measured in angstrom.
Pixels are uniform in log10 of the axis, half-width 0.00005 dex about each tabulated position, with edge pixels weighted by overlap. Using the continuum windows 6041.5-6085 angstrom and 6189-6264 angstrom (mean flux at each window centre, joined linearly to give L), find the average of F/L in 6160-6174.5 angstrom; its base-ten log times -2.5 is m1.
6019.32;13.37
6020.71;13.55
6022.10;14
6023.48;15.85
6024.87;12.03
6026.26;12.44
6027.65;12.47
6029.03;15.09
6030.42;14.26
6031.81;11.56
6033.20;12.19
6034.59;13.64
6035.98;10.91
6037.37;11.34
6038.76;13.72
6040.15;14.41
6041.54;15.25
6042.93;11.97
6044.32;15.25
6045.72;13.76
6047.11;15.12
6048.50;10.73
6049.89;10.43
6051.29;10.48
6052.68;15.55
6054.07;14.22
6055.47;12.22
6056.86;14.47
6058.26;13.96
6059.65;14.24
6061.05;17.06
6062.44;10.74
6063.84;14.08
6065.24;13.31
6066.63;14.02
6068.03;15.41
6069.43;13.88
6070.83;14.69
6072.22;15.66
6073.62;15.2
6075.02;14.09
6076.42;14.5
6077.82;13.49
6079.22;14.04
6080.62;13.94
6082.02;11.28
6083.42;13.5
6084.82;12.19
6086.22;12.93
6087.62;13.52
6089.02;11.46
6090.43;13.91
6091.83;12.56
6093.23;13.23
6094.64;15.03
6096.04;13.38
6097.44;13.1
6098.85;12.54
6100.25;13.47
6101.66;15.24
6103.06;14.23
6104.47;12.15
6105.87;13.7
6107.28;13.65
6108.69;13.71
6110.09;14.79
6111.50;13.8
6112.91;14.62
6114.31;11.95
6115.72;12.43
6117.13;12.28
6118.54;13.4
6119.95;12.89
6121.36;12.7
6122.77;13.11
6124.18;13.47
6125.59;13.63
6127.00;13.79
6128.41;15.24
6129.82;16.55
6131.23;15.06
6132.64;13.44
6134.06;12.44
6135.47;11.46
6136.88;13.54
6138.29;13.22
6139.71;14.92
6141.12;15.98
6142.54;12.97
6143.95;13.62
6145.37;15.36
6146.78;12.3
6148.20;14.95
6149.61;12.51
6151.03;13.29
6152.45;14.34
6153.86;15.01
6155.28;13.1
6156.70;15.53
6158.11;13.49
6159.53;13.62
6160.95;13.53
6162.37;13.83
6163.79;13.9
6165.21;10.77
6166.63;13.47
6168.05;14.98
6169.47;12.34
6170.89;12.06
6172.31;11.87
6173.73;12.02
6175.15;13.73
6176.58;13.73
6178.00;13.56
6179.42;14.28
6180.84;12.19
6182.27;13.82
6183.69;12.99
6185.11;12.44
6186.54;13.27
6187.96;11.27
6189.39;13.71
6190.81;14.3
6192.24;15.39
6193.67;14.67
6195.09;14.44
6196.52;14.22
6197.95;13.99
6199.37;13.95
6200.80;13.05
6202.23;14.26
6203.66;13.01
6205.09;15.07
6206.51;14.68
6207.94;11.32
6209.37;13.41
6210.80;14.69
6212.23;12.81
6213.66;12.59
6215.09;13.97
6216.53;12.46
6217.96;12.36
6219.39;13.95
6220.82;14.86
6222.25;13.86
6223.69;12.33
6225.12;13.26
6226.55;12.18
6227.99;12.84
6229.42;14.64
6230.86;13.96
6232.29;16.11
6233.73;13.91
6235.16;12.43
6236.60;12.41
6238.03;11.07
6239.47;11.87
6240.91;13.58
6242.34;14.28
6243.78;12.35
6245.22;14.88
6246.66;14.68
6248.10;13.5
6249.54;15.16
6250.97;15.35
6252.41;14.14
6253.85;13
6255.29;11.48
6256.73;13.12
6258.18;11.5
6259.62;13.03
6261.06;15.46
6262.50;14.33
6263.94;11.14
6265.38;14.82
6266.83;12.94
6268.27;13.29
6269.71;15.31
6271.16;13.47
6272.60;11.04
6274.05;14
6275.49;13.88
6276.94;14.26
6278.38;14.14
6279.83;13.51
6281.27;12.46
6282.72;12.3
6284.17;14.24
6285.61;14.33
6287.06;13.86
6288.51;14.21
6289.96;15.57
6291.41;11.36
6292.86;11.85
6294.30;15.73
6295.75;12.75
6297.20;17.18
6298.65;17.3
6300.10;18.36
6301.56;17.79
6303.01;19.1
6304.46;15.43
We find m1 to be 0.06 mag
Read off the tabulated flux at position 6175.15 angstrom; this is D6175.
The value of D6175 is 13.73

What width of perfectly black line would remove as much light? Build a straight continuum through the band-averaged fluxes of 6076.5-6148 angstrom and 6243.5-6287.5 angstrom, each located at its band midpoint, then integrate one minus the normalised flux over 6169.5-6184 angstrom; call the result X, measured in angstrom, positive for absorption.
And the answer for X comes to 0.6 angstrom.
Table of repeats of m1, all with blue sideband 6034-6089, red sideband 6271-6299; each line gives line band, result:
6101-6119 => 0.006 mag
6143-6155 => -0.017 mag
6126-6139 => -0.017 mag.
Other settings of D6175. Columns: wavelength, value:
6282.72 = 12.3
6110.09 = 14.79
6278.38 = 14.14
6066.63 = 14.02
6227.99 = 12.84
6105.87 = 13.7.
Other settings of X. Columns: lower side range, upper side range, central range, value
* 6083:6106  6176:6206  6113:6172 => -0.3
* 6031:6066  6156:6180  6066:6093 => -0.9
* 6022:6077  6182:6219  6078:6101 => 0.8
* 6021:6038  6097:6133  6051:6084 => -1.7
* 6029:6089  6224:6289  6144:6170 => -0.4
